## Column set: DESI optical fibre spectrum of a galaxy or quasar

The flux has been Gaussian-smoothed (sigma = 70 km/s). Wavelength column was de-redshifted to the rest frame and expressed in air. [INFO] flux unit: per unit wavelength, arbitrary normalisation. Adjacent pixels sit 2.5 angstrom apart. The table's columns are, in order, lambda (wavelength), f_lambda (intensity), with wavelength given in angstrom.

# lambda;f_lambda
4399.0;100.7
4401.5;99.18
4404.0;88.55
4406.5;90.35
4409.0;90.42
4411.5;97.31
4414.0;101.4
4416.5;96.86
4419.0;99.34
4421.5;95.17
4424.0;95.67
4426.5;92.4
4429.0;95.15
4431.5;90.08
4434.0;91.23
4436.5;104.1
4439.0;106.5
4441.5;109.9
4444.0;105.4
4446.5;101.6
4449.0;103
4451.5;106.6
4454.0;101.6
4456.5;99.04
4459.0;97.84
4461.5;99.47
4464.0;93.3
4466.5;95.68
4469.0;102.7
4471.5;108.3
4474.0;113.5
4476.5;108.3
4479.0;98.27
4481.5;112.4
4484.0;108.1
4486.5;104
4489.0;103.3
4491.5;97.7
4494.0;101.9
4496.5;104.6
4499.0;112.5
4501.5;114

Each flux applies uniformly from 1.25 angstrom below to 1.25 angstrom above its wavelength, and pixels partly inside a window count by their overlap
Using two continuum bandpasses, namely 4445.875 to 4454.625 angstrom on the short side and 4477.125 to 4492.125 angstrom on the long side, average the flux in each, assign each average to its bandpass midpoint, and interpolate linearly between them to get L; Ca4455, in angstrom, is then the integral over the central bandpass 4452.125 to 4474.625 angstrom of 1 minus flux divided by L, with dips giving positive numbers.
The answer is 0.6 angstrom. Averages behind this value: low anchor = 103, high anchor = 104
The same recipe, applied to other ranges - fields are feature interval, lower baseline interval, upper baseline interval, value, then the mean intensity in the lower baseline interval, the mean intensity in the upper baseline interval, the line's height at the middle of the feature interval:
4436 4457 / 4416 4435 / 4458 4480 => -1.35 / 94.4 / 102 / 98.1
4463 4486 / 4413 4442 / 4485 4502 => -0.36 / 97.8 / 105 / 103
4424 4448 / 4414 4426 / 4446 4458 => 0.06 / 97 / 102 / 99.6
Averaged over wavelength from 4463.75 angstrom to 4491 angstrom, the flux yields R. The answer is 105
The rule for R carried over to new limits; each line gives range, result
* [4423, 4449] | 99.4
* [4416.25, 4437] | 95.2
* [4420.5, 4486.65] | 101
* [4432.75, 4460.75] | 102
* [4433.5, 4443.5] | 104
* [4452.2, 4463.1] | 99.6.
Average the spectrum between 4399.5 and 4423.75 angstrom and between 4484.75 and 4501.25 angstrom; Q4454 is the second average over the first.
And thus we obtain 1.10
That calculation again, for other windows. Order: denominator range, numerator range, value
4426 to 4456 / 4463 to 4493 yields 1.03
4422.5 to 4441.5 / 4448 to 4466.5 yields 1.03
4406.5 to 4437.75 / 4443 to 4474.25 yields 1.07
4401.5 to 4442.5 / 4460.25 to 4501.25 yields 1.08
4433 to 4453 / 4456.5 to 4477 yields 0.98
